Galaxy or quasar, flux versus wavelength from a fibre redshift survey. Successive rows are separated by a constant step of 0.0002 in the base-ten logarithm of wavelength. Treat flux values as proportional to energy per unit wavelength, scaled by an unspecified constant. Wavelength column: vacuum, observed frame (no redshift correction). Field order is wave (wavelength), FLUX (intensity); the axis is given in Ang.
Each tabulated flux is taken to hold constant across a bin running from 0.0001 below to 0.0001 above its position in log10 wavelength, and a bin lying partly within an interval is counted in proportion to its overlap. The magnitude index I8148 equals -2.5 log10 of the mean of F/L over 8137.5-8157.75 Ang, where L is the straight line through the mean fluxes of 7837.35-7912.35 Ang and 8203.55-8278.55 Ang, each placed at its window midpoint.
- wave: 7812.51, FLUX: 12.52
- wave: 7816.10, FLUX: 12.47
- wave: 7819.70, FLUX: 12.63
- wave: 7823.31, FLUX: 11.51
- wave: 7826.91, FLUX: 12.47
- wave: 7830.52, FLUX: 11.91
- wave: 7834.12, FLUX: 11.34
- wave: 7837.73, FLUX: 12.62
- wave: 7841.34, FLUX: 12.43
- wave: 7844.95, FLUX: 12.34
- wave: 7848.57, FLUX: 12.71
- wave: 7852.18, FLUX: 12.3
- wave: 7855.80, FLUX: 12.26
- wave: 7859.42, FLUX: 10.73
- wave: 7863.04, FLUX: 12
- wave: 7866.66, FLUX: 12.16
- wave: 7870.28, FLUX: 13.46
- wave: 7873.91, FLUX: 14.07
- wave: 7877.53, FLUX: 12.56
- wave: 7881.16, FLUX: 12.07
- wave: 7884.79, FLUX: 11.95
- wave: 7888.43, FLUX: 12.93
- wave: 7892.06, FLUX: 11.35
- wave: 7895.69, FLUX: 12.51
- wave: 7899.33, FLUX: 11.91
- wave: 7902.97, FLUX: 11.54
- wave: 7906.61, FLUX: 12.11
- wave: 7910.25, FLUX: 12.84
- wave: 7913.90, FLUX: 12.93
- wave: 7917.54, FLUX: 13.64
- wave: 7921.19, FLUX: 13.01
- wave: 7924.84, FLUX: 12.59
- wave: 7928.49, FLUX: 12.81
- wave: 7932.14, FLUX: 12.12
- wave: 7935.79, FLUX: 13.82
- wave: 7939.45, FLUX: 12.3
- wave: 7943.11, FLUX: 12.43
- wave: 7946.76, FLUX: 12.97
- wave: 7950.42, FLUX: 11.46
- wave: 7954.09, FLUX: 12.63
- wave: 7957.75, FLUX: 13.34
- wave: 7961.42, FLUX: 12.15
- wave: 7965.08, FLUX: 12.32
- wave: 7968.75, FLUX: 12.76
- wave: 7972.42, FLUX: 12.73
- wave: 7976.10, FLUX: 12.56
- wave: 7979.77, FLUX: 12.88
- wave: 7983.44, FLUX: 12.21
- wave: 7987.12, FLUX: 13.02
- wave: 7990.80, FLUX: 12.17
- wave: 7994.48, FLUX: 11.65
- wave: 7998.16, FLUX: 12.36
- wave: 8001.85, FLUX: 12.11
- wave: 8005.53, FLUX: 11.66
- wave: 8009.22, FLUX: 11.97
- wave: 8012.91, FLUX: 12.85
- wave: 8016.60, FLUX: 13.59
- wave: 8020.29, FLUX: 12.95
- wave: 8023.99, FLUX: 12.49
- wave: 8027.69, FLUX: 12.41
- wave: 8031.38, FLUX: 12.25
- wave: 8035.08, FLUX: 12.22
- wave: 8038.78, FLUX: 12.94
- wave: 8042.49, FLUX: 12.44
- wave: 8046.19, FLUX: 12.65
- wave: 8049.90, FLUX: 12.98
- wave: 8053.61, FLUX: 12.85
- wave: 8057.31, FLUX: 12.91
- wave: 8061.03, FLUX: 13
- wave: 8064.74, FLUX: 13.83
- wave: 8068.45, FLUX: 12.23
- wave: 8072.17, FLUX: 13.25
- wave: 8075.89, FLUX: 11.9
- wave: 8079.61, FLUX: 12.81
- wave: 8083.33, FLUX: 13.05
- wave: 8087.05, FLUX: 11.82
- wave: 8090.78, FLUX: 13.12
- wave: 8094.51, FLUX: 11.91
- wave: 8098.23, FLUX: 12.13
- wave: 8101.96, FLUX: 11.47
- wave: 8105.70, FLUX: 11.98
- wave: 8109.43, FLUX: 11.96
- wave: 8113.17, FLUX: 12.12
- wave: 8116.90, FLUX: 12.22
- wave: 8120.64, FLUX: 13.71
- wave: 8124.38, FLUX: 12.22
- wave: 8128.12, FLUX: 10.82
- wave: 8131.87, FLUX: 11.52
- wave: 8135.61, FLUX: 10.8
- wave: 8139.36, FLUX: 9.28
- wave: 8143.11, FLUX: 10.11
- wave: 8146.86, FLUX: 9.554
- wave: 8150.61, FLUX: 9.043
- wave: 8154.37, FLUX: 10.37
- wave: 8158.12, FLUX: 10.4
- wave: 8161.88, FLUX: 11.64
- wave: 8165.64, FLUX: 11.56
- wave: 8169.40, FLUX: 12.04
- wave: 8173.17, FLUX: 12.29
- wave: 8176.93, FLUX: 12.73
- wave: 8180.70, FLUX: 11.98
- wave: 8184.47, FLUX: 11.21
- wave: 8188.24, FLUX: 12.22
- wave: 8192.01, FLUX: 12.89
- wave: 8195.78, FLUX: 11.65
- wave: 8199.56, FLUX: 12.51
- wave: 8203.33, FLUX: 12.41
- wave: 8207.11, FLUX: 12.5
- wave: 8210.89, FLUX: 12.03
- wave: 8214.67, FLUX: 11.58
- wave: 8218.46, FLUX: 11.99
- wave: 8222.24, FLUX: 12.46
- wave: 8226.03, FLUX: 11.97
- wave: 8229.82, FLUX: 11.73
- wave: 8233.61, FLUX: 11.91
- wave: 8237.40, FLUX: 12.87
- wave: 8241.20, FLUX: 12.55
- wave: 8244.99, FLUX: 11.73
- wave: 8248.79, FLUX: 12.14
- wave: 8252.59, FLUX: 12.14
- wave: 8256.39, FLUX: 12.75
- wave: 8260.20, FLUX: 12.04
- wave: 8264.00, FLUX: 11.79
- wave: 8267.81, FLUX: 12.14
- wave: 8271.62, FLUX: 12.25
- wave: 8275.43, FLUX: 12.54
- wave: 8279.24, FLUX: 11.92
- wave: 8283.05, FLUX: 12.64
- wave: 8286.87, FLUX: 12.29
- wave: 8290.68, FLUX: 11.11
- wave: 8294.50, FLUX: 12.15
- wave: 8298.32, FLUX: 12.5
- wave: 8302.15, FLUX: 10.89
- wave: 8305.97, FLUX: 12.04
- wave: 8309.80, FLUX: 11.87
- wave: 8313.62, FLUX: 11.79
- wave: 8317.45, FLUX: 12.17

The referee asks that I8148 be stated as 0.25 mag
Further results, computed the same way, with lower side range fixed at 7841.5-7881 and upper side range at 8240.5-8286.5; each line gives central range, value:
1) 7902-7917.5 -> -0.012 mag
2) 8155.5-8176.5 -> 0.059 mag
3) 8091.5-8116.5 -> 0.027 mag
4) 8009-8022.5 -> -0.050 mag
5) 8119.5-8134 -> 0.029 mag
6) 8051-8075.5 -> -0.053 mag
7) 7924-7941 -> -0.030 mag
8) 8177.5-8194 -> 0.012 mag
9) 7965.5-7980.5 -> -0.026 mag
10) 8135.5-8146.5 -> 0.237 mag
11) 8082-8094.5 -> -0.019 mag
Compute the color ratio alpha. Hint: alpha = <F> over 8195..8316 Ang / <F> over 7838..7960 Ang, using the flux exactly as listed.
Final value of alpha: 0.97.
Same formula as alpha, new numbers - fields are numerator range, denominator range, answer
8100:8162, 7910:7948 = 0.86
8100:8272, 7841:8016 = 0.94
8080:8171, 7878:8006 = 0.92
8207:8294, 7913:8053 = 0.96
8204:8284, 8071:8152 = 1.04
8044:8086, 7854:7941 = 1.03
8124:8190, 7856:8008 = 0.89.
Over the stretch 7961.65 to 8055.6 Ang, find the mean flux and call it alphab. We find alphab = 12.5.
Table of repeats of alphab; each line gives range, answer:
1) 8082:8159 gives 11.4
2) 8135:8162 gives 10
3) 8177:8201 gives 12.1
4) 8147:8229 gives 11.7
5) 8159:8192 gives 12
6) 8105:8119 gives 12.1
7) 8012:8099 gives 12.7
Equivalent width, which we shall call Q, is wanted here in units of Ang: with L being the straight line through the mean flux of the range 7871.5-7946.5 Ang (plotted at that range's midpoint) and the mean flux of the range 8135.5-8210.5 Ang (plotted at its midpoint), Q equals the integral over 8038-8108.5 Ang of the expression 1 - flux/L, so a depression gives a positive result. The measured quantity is -4.4 Ang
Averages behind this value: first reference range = 12.6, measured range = 12.6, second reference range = 11.4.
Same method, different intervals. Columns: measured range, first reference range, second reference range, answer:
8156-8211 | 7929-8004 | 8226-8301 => 1.1 Ang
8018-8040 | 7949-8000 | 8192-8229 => -0.3 Ang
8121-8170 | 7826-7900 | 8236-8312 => 5.6 Ang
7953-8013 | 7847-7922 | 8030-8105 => 0.4 Ang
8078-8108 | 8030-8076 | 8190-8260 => 0.8 Ang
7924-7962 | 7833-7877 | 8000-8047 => -0.5 Ang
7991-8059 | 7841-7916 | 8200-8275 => -1.3 Ang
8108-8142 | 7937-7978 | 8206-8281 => 2.0 Ang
